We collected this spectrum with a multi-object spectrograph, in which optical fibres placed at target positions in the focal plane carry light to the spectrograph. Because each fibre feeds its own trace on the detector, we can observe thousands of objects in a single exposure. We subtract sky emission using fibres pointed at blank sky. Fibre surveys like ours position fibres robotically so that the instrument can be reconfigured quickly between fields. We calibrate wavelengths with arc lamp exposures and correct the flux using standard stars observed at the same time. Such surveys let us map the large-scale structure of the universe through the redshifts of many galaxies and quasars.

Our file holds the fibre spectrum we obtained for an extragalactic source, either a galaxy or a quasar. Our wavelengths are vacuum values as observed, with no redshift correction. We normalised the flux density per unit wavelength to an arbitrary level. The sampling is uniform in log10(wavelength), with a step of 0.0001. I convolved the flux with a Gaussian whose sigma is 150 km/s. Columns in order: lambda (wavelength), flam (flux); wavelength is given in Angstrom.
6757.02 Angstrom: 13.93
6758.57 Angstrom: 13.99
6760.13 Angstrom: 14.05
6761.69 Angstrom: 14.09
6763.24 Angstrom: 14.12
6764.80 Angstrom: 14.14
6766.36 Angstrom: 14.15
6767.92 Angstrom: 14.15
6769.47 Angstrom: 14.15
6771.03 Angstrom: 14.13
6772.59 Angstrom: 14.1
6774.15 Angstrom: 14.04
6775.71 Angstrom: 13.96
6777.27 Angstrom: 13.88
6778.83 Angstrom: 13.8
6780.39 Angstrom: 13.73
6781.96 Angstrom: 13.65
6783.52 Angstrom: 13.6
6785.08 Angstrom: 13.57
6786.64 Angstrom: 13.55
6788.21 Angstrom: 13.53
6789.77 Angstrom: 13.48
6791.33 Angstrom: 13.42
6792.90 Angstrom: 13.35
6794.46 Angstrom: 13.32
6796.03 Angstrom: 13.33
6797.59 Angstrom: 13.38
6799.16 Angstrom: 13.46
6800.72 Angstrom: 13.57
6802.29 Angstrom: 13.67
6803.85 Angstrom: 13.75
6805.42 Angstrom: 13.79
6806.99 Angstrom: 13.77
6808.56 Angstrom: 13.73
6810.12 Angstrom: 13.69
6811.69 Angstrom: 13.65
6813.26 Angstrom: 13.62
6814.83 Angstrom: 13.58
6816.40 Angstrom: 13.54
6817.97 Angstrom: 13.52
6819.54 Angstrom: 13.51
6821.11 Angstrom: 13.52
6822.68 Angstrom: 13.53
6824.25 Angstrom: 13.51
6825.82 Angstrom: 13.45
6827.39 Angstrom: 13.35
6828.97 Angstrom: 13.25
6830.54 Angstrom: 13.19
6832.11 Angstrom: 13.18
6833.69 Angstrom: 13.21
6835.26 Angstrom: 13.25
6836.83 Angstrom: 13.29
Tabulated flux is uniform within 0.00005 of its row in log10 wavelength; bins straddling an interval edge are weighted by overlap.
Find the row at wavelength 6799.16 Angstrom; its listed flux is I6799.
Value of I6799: 13.46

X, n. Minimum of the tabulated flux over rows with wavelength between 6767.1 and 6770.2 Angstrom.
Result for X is 14.15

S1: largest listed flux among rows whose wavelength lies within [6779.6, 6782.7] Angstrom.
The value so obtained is 13.73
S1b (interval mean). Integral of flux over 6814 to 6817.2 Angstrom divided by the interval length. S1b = 13.6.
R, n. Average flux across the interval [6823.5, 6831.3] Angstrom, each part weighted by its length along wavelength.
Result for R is 13.3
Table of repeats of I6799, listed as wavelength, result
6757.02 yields 13.93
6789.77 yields 13.48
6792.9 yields 13.35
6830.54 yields 13.19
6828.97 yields 13.25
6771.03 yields 14.13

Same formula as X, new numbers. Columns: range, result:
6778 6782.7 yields 13.65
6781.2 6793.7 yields 13.35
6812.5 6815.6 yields 13.58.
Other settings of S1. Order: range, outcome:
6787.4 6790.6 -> 13.53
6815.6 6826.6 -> 13.54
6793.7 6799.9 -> 13.46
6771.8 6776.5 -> 14.1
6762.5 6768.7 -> 14.15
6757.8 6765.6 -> 14.14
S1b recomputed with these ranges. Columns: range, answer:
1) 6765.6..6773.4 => 14.1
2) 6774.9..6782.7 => 13.8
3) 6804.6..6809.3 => 13.7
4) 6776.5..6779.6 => 13.8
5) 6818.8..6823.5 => 13.5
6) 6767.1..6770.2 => 14.2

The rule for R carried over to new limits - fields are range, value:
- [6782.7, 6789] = 13.6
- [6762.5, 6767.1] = 14.1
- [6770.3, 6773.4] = 14.1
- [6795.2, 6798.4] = 13.3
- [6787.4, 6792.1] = 13.5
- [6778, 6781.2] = 13.7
